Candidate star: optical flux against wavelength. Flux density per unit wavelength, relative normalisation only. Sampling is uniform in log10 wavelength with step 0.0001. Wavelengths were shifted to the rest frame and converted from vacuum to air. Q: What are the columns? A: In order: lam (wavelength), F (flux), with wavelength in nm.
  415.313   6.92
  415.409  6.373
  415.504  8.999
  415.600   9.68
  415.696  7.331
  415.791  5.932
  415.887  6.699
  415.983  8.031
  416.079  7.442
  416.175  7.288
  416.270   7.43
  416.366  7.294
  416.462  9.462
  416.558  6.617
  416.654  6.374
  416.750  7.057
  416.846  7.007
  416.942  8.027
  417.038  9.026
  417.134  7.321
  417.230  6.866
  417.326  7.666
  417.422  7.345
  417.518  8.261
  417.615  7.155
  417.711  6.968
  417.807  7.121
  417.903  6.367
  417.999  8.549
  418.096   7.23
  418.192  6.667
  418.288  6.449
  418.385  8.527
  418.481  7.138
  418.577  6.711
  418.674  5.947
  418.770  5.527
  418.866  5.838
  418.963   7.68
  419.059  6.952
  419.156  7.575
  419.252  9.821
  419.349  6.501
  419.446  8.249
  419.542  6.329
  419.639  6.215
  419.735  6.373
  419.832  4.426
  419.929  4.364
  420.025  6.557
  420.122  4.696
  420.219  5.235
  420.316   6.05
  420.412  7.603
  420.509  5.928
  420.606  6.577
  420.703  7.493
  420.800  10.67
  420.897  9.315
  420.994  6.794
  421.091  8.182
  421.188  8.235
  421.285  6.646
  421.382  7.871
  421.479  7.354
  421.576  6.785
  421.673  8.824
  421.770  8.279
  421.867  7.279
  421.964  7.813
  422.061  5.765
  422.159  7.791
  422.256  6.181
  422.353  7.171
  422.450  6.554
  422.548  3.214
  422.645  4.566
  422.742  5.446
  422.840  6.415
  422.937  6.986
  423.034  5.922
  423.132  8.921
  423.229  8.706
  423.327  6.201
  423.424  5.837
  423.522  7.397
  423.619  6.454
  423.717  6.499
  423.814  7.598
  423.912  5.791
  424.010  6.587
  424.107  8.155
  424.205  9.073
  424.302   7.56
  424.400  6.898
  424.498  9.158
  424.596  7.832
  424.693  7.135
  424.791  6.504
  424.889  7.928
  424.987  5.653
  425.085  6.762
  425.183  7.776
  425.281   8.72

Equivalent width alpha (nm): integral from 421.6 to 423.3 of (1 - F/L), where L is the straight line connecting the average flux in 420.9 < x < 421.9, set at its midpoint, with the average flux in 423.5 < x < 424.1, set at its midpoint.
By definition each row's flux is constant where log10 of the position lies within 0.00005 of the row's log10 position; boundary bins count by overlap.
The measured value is 0.12 nm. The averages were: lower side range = 7.71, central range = 6.8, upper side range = 6.8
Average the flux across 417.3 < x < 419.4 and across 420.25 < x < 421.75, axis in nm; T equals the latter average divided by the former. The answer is 1.06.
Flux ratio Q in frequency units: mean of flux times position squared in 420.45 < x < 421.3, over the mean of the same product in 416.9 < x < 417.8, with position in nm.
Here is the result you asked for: 1.04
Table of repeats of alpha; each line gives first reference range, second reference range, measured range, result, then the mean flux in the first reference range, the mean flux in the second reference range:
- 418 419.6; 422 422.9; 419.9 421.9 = -0.25 nm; 7.11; 5.94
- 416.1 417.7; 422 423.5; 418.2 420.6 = 0.17 nm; 7.5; 6.41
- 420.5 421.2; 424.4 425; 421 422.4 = 0.08 nm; 7.99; 7.43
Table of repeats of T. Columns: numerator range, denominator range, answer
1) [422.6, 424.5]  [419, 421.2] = 1.00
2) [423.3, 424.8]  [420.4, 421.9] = 0.93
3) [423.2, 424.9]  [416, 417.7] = 0.97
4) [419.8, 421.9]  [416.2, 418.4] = 0.95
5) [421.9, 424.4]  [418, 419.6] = 0.95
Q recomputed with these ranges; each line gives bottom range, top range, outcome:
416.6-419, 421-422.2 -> 1.07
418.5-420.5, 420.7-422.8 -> 1.13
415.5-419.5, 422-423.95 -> 0.90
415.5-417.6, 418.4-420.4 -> 0.87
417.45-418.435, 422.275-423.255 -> 0.88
